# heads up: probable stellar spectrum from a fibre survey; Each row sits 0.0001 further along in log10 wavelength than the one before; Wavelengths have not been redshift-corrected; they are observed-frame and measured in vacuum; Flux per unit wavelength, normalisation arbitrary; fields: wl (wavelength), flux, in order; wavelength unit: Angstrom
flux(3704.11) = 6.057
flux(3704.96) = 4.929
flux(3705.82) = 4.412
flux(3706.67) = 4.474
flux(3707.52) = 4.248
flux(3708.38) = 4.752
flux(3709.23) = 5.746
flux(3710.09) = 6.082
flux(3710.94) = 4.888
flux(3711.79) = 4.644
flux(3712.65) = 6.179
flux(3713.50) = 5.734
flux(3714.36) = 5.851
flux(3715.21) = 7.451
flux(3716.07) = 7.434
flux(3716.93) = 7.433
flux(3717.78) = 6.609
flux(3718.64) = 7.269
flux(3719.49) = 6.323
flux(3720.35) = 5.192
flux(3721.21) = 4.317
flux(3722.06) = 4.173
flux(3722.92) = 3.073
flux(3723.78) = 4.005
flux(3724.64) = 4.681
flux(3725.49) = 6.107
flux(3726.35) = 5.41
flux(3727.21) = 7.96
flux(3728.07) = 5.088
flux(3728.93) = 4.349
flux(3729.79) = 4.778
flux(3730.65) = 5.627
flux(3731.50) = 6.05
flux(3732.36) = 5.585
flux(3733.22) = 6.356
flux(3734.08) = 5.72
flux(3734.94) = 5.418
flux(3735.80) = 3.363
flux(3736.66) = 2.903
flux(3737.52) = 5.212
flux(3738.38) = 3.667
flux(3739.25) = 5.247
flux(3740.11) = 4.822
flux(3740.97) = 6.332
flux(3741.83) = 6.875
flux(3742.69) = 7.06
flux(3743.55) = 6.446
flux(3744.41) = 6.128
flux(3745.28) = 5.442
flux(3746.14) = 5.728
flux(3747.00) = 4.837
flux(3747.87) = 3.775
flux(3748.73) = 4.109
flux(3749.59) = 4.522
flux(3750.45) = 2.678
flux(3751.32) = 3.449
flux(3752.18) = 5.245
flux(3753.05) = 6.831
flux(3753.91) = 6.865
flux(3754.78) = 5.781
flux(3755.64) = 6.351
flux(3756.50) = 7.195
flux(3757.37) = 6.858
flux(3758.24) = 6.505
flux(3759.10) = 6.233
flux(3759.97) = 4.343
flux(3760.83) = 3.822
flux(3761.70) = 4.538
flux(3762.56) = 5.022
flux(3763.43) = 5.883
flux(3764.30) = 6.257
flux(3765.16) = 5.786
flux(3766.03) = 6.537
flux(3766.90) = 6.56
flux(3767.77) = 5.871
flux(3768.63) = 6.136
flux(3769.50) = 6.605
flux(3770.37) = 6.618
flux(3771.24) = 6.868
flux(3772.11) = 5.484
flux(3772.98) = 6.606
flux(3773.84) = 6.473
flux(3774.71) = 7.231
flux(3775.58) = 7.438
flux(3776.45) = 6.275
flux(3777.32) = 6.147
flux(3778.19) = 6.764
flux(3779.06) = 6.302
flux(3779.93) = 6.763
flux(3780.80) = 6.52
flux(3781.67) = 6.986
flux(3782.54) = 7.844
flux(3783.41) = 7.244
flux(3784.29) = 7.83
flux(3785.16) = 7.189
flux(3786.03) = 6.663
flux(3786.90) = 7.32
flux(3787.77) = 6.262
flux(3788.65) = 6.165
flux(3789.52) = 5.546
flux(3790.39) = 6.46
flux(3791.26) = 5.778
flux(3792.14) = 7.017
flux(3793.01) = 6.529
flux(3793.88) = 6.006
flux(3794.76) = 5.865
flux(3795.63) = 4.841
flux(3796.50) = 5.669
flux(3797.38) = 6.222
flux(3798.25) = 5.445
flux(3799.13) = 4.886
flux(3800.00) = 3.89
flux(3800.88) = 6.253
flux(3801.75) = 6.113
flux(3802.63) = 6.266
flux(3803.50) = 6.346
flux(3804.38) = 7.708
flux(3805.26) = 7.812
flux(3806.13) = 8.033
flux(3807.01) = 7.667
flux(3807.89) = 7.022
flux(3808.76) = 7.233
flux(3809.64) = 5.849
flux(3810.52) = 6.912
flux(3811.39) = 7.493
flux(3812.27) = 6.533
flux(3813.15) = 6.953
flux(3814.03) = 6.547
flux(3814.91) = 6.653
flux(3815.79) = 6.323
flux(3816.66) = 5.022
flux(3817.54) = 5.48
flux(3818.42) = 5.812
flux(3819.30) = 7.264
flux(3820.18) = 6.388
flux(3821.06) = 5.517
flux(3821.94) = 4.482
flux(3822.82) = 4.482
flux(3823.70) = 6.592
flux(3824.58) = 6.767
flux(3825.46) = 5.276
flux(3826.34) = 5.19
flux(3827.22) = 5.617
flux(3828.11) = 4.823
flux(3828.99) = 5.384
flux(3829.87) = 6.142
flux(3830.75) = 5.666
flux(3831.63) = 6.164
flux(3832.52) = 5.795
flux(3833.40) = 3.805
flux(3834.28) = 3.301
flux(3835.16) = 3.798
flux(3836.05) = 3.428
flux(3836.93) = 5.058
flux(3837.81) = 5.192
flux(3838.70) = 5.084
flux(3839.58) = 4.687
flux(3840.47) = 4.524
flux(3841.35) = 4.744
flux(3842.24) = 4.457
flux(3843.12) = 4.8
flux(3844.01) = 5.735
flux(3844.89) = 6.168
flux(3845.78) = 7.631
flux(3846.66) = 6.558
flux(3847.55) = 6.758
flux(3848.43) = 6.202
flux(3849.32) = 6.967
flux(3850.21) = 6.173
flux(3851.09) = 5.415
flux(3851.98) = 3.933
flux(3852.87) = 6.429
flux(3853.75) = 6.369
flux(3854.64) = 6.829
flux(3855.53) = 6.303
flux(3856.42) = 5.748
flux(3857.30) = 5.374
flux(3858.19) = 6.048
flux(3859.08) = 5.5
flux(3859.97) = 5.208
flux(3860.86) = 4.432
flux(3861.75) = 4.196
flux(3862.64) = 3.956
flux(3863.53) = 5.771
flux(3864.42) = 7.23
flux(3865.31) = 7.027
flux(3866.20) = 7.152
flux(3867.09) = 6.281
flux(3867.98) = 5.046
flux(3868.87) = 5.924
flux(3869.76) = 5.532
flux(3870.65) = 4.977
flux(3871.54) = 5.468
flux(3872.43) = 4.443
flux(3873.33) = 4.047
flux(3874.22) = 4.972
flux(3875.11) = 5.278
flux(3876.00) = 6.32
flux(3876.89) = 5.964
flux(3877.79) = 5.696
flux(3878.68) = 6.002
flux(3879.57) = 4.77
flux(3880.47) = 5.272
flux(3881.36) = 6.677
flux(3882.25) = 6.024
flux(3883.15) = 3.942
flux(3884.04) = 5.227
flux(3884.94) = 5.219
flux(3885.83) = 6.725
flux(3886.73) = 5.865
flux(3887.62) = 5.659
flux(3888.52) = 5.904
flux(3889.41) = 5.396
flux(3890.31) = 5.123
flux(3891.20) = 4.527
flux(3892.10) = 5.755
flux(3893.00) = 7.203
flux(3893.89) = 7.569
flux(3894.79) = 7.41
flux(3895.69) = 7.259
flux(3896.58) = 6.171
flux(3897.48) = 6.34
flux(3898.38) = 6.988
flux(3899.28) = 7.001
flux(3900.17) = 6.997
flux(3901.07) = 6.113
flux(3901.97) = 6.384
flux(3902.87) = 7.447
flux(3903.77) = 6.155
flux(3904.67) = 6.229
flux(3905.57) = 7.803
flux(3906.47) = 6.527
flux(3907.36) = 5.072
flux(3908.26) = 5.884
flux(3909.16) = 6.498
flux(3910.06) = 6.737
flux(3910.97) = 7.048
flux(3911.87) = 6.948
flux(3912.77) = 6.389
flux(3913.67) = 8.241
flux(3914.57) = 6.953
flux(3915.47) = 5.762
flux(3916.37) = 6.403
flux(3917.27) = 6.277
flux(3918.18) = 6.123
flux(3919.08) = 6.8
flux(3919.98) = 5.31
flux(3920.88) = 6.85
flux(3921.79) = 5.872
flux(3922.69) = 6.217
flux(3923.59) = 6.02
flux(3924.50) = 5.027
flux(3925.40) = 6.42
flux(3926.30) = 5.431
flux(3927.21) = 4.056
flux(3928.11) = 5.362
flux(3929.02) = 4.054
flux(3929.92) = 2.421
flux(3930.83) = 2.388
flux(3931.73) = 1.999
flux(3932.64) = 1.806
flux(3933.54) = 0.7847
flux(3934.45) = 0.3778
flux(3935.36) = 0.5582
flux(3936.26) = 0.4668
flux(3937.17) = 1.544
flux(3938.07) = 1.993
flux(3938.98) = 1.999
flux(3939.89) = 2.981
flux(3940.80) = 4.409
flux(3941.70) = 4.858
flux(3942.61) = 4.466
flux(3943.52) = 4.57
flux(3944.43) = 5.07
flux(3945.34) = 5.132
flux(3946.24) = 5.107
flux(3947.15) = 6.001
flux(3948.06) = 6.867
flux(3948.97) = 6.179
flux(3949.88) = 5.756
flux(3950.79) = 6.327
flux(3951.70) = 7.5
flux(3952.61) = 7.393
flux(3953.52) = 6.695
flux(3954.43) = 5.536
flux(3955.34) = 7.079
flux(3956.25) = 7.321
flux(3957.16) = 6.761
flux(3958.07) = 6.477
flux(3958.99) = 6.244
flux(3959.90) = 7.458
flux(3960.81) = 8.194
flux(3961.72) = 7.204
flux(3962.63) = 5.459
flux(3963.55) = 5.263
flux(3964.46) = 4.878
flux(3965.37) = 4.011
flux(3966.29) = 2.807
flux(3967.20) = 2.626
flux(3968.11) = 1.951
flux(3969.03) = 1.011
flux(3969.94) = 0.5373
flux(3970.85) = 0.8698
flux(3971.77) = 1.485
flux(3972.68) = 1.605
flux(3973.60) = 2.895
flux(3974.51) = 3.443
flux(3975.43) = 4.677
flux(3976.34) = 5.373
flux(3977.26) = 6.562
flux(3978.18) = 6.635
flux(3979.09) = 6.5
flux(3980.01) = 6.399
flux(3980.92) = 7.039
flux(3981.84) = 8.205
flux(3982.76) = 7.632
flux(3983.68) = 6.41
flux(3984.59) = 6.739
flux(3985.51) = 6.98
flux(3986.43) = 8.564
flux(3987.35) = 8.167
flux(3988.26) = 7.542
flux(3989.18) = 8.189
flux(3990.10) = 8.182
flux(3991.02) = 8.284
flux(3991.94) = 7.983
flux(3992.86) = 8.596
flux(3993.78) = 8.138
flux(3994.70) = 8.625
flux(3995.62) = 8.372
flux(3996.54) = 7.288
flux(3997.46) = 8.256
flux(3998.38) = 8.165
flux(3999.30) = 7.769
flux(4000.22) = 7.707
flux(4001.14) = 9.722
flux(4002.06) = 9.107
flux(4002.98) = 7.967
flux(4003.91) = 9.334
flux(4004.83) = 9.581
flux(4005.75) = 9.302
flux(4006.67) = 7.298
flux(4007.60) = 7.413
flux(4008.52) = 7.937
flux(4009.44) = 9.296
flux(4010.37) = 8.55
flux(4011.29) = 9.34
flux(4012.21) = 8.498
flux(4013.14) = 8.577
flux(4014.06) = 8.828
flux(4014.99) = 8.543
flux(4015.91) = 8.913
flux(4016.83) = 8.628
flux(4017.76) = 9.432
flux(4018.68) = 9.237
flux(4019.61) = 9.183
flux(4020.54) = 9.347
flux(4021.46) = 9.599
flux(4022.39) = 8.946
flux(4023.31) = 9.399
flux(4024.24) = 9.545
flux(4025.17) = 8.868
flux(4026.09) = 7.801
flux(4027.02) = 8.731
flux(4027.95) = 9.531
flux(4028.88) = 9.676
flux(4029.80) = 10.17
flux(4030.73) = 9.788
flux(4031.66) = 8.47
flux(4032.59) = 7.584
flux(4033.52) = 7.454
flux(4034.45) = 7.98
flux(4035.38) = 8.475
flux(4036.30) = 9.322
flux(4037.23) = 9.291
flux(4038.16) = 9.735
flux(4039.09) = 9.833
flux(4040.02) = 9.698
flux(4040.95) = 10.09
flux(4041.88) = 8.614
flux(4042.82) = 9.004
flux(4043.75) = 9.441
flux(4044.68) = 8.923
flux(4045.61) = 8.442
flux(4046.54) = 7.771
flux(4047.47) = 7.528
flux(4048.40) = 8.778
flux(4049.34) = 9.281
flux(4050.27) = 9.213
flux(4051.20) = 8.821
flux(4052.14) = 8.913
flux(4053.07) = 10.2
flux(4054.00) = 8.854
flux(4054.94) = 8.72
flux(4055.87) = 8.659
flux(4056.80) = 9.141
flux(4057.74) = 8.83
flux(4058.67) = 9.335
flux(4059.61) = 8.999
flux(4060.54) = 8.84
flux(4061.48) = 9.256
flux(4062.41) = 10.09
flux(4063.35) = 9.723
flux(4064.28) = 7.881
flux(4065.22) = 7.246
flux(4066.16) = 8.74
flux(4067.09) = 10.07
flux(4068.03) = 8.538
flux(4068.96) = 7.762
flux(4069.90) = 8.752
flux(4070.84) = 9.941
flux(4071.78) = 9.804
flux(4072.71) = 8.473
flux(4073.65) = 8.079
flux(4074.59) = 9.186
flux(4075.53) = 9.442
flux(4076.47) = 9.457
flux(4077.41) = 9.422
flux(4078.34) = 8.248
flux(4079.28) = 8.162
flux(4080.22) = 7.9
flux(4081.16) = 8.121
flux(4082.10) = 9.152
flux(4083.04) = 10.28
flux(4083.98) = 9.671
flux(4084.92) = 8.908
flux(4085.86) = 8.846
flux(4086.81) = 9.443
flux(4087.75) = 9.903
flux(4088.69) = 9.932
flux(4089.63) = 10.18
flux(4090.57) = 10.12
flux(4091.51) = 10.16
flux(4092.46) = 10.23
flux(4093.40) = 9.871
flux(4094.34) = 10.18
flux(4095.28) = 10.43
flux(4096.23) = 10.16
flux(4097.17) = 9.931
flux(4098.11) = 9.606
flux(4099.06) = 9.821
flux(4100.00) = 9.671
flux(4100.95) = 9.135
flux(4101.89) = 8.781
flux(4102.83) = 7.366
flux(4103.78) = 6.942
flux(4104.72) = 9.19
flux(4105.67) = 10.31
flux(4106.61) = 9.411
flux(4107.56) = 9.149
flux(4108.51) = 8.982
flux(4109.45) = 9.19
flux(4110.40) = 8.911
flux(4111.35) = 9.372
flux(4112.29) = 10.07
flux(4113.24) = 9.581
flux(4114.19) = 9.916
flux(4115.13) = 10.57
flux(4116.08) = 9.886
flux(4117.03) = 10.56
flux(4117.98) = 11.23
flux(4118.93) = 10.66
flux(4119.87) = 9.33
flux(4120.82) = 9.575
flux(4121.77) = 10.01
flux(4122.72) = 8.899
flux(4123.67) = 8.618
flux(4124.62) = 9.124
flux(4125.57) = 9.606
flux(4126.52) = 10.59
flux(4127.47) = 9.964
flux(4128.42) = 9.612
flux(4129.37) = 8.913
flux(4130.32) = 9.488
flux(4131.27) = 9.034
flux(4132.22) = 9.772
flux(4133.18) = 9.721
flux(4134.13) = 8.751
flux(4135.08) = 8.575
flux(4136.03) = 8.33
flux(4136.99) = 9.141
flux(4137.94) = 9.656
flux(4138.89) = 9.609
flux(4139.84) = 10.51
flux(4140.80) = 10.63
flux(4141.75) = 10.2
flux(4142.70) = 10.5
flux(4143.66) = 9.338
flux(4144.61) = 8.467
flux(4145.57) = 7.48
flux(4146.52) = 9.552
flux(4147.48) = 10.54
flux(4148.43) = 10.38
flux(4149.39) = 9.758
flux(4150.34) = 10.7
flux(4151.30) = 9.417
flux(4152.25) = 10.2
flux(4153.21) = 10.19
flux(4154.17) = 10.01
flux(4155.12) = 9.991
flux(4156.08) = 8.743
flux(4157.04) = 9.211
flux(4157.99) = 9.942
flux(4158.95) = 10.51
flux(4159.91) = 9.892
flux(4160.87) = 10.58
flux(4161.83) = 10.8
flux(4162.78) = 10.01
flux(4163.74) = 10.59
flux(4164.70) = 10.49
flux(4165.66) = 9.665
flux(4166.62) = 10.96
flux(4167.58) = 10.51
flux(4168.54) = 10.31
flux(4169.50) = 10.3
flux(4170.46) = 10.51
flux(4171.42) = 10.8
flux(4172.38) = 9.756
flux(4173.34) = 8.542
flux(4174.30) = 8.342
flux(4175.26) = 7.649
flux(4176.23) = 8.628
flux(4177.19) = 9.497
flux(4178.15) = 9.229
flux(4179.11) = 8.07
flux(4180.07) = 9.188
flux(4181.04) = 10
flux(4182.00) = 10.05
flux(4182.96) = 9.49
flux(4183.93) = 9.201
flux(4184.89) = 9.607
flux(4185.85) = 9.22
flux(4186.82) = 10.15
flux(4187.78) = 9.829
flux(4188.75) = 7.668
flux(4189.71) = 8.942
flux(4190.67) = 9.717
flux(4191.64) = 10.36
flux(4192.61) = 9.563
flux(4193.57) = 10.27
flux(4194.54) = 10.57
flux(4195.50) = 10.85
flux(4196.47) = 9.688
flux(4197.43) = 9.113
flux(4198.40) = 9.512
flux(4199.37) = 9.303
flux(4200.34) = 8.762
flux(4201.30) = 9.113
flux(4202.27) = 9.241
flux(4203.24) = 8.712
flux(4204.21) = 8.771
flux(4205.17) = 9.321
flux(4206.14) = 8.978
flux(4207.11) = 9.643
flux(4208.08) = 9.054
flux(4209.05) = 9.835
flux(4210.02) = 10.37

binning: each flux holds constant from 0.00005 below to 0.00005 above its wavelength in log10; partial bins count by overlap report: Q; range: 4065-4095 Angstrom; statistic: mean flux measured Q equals 9.22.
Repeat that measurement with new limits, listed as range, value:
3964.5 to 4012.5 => 6.63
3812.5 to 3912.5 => 5.79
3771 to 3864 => 5.98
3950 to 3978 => 4.88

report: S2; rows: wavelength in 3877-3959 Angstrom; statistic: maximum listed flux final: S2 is 8.241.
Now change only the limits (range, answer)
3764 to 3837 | 8.033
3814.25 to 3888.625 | 7.631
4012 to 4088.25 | 10.28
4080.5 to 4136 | 11.23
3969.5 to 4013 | 9.722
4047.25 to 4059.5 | 10.2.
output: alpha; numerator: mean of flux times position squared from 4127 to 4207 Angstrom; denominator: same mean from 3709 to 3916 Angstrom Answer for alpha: 1.95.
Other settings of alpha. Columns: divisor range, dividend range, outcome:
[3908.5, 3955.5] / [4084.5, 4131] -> 2.11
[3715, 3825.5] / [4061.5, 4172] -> 1.91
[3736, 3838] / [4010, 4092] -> 1.74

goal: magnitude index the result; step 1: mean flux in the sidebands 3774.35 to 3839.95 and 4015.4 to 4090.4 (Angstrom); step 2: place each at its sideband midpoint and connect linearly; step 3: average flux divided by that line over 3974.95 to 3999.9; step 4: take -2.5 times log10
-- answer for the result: 0.110 mag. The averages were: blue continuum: 6.09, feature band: 7.45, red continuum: 9.03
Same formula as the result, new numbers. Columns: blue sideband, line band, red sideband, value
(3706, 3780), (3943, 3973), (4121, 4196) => 0.45 mag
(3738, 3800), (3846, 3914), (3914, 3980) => -0.17 mag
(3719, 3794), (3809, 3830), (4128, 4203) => 0.07 mag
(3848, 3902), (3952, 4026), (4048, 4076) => 0.11 mag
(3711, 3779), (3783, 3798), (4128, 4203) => -0.05 mag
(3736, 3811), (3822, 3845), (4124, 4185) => 0.29 mag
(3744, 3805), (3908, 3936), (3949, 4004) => 0.23 mag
